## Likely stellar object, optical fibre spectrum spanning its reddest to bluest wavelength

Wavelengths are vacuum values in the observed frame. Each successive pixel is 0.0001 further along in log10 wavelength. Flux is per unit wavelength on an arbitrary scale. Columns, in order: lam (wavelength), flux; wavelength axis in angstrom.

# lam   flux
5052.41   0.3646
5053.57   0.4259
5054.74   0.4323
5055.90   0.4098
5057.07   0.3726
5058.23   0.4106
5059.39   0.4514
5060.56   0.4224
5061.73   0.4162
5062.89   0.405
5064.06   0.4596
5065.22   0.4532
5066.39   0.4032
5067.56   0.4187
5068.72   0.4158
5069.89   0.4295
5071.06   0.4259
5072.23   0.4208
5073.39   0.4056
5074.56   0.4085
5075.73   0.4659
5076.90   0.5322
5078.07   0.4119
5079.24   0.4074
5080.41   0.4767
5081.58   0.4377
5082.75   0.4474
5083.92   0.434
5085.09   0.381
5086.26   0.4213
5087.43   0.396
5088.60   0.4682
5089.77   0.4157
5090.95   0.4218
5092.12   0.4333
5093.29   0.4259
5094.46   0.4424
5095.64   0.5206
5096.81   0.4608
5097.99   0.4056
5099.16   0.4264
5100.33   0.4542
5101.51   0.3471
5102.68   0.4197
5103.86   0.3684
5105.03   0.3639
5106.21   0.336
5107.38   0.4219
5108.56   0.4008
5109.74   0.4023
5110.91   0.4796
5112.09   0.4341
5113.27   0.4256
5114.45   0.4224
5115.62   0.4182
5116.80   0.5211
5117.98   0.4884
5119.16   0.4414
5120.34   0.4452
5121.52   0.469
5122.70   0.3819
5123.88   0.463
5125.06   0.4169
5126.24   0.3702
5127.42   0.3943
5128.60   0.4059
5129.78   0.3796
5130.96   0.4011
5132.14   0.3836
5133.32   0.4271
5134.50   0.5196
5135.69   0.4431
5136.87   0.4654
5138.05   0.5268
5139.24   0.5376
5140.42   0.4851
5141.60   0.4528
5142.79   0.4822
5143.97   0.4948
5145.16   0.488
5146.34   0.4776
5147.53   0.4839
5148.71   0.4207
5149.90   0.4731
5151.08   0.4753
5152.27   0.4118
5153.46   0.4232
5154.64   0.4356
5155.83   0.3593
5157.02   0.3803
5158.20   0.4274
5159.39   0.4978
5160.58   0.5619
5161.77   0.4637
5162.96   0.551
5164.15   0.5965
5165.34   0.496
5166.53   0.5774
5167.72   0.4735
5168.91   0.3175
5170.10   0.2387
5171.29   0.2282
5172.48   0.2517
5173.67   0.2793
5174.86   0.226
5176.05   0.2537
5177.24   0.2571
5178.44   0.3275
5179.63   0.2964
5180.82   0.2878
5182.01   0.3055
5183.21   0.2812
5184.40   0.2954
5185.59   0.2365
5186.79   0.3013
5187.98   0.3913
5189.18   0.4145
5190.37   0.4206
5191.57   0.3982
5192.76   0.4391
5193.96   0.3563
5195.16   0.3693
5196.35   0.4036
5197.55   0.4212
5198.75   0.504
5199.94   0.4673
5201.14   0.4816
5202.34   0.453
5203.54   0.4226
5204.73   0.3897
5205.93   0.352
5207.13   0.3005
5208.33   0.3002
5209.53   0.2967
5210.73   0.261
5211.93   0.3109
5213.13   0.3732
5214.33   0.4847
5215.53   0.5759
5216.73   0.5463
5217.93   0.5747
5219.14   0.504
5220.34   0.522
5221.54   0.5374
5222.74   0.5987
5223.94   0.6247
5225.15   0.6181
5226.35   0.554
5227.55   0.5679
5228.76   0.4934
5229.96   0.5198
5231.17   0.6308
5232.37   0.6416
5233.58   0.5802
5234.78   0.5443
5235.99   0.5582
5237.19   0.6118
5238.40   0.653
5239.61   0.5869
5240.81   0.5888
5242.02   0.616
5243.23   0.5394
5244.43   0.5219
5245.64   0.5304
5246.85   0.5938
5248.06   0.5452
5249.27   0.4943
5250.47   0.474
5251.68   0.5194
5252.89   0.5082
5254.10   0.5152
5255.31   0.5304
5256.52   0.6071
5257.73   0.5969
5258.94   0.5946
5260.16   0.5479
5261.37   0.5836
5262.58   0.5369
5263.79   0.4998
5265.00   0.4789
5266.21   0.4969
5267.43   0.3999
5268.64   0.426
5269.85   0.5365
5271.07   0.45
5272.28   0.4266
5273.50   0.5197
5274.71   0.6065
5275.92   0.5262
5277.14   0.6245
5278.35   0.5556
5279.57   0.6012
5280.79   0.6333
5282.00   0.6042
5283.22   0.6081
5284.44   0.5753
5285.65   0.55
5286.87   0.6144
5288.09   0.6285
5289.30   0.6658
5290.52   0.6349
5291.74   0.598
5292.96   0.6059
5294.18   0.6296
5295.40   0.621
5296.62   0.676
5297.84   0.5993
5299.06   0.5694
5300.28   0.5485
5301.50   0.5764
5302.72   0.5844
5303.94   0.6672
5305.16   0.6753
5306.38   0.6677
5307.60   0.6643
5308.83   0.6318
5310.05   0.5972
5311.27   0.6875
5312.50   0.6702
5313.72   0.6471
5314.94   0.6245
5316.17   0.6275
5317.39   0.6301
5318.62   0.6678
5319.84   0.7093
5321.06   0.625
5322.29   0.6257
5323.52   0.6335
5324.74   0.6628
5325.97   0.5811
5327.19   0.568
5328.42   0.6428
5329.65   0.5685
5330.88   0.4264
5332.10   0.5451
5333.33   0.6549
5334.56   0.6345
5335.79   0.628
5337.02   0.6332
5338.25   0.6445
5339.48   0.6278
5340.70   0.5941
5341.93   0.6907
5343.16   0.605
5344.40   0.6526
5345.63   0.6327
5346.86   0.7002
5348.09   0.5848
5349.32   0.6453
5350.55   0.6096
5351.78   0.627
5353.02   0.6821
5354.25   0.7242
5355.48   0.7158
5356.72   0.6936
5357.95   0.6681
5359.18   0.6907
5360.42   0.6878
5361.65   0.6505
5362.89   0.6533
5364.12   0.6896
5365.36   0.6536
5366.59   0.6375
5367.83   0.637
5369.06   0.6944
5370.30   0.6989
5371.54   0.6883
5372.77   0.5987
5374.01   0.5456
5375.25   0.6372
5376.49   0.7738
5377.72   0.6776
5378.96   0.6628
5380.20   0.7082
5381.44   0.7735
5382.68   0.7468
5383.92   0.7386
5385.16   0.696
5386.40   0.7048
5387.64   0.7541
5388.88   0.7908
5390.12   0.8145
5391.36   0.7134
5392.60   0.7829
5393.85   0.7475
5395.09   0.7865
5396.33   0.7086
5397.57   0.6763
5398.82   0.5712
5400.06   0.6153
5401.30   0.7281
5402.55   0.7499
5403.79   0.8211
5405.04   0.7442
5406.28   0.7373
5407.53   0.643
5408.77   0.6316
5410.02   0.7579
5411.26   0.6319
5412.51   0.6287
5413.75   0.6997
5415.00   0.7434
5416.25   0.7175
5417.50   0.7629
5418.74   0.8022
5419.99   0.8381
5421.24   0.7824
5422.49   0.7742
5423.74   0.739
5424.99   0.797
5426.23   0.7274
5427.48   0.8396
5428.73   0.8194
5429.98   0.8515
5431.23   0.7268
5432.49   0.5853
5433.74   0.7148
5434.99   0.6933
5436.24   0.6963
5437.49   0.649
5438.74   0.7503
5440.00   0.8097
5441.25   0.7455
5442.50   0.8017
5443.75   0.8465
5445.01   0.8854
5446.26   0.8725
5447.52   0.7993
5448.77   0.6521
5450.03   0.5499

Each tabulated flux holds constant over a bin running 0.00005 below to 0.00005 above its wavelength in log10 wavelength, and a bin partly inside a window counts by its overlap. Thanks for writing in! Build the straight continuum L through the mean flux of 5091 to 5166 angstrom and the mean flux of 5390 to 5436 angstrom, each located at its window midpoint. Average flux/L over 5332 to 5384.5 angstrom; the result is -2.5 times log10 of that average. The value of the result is 0.02 mag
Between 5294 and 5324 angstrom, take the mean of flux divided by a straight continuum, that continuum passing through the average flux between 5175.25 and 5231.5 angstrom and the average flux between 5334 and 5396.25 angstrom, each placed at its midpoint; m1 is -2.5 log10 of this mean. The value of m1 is -0.08 mag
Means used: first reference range 0.418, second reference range 0.681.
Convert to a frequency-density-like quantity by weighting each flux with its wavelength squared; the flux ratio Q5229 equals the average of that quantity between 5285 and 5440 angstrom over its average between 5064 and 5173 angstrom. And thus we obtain 1.70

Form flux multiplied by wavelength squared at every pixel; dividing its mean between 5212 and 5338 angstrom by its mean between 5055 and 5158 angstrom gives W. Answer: 1.42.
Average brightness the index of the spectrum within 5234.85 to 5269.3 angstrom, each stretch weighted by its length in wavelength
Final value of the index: 0.541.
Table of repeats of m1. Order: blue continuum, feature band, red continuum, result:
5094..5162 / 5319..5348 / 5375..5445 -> 0.058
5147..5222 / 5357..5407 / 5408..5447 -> -0.024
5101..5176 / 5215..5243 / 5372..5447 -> -0.089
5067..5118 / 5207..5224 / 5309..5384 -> 0.183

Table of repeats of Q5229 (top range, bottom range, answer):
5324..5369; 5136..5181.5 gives 1.64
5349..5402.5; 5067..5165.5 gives 1.73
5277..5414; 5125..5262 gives 1.52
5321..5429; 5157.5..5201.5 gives 1.94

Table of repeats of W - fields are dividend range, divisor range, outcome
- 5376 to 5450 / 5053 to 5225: 1.94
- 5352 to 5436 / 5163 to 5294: 1.57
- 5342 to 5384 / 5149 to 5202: 1.85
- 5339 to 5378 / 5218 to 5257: 1.23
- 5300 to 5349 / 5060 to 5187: 1.62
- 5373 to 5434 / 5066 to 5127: 1.91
